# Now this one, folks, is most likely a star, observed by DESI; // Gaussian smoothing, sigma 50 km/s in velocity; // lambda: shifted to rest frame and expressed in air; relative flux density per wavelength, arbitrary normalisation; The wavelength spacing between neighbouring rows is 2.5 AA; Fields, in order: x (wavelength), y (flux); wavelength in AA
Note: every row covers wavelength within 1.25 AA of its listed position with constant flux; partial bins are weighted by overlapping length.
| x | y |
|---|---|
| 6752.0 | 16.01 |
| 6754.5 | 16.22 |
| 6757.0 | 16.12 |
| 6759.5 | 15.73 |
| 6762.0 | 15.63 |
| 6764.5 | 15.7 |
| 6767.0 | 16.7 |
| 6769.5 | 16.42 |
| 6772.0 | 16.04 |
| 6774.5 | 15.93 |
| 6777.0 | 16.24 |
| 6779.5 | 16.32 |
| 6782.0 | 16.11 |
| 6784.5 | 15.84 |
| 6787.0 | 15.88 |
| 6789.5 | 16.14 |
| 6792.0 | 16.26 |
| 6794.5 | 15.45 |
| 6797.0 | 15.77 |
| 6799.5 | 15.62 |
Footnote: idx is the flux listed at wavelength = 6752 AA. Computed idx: 16.01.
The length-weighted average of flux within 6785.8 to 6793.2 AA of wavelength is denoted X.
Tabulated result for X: 16.1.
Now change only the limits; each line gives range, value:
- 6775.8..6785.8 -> 16.1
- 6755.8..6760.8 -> 15.9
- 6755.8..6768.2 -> 16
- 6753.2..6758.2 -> 16.2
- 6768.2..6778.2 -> 16.2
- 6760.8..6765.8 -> 15.7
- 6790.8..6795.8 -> 15.9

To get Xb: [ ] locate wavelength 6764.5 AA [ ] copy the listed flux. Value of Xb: 15.7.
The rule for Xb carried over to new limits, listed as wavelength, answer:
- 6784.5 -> 15.84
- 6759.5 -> 15.73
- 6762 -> 15.63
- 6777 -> 16.24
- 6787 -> 15.88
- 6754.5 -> 16.22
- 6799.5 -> 15.62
